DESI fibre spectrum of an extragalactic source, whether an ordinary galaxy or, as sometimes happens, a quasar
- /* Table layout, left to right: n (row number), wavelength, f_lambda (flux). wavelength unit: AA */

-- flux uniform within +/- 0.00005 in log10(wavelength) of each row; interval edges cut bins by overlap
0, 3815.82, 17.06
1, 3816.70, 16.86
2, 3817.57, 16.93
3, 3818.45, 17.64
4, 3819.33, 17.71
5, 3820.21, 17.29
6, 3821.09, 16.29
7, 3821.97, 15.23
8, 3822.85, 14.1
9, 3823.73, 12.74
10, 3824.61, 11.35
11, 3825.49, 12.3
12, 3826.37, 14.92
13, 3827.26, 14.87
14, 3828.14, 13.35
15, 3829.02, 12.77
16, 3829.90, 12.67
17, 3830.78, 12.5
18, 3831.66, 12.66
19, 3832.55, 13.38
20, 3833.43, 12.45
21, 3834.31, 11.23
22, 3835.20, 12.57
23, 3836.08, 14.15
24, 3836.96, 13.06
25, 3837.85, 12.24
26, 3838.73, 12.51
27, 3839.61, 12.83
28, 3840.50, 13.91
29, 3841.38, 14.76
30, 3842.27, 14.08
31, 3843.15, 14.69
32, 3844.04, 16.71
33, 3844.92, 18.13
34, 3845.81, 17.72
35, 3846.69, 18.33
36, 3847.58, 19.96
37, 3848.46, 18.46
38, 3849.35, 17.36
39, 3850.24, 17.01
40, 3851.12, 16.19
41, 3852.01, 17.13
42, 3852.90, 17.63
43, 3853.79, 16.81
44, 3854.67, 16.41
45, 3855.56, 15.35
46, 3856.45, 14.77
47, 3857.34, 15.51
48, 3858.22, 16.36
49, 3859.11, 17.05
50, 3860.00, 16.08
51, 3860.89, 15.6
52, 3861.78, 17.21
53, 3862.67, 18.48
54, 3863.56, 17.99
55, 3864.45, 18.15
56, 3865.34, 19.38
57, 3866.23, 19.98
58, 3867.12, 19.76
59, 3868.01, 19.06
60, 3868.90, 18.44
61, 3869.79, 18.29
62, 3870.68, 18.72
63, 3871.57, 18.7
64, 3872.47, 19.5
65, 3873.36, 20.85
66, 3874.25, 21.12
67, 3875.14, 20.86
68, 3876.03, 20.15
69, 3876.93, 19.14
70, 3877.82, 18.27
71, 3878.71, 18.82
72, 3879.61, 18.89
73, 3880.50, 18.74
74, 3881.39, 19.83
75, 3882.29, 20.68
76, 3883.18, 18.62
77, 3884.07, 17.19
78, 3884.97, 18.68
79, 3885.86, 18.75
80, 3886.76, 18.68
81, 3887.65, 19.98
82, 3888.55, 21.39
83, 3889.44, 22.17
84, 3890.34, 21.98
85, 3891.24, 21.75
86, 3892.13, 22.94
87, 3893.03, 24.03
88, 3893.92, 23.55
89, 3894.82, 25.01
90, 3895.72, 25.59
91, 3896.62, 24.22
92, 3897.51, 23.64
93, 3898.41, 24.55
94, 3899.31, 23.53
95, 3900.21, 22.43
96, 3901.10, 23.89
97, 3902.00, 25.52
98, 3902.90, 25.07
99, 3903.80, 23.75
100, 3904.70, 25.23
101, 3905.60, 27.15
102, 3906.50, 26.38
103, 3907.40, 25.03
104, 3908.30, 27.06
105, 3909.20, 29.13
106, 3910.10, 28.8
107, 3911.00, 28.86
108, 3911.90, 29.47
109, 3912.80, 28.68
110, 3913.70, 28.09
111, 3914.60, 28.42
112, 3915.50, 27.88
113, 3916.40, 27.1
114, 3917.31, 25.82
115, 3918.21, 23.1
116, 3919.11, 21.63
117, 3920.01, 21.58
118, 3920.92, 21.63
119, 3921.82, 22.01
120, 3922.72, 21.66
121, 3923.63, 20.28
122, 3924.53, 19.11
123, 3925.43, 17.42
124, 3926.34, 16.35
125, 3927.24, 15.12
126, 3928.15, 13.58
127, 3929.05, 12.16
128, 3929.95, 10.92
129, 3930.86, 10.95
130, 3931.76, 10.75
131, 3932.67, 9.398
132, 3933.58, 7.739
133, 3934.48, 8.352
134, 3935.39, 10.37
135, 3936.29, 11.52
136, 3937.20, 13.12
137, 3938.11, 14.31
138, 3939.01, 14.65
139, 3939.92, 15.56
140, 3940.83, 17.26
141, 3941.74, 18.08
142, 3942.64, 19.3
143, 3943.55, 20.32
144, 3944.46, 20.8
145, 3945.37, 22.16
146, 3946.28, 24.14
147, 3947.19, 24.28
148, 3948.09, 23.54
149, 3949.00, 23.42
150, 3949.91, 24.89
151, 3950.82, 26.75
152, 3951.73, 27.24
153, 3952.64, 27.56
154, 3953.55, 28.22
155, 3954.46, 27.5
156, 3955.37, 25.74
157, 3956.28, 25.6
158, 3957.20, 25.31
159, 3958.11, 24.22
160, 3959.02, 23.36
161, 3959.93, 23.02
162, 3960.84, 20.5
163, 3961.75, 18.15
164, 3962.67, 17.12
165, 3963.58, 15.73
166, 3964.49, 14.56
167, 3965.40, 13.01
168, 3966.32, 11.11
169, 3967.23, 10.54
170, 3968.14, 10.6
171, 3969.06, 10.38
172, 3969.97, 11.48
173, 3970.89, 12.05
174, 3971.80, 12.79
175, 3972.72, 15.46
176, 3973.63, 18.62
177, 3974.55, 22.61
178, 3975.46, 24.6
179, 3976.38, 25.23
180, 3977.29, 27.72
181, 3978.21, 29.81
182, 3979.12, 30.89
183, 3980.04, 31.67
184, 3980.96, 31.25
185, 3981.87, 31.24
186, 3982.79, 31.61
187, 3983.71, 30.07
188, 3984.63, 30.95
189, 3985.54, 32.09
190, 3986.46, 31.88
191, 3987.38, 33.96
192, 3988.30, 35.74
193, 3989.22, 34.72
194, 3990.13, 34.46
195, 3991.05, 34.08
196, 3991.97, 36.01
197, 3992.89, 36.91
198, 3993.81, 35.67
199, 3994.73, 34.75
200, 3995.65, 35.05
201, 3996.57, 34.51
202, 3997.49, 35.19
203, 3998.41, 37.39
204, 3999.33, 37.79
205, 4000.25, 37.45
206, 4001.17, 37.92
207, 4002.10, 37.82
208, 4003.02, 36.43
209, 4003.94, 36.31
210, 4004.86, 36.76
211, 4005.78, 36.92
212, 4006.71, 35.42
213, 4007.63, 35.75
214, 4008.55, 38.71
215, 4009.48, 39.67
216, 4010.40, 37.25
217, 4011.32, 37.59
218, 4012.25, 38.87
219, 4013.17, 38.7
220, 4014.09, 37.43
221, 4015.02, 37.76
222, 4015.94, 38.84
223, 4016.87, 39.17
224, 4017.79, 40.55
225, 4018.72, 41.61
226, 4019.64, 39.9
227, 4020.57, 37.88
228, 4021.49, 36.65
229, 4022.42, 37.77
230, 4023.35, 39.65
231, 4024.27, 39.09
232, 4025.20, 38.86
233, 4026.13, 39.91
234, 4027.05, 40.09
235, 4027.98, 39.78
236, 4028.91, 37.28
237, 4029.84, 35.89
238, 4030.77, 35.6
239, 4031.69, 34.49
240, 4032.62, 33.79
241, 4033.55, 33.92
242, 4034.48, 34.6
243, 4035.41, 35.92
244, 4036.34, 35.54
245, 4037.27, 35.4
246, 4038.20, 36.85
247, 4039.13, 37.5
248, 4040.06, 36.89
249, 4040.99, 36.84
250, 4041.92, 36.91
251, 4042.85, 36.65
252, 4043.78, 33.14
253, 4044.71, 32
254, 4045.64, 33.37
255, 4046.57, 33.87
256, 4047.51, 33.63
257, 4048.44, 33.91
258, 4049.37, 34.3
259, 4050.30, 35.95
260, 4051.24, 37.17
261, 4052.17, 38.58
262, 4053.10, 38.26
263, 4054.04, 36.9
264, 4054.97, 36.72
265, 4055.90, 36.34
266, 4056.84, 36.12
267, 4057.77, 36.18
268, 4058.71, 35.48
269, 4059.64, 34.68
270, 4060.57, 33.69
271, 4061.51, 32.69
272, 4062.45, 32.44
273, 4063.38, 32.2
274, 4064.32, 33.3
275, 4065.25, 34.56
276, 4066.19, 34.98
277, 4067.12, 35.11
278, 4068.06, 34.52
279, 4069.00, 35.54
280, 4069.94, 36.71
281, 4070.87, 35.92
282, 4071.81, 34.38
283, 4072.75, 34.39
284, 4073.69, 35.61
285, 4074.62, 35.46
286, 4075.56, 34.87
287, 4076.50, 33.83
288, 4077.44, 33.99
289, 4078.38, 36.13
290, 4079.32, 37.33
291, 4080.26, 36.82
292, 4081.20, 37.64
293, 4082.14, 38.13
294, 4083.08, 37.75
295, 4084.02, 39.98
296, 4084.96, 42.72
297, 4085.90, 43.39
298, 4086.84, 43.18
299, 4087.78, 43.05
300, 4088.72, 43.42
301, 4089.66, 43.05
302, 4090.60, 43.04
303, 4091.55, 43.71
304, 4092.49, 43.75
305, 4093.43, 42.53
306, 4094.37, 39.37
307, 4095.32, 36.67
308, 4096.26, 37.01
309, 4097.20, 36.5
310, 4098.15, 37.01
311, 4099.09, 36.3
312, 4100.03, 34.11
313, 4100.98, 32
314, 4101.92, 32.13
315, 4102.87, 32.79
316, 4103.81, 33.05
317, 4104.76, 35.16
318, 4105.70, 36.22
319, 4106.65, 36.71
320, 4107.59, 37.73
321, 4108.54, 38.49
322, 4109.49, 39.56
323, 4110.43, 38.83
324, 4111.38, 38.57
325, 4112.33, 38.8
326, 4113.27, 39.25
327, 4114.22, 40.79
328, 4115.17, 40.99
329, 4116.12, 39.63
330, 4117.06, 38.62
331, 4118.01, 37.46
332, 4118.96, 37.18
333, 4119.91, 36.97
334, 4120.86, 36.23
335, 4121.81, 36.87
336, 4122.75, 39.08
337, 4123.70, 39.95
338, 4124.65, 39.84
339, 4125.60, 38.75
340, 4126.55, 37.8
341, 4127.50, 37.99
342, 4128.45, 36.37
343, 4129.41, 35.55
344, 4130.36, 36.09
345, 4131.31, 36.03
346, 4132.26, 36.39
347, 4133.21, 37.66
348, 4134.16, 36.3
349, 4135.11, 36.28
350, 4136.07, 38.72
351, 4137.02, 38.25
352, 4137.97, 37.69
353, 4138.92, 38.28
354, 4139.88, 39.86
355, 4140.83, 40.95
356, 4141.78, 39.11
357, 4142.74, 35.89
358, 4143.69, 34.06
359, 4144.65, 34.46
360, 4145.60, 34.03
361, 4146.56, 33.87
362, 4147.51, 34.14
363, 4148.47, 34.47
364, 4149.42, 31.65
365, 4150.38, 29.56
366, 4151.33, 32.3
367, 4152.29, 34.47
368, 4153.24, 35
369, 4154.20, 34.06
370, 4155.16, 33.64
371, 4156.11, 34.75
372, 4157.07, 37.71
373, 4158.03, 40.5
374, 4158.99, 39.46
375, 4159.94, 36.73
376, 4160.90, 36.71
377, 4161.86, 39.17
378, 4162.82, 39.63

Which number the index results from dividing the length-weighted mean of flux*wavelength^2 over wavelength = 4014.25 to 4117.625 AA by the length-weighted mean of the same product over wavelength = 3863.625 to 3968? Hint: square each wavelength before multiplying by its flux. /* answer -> 1.93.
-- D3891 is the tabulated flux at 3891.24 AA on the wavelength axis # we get 21.75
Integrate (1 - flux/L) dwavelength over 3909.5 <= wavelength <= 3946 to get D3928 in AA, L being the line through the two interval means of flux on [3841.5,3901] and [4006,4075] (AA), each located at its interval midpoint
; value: 8.47 AA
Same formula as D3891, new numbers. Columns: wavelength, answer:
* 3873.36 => 20.85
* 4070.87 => 35.92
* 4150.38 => 29.56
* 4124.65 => 39.84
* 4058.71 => 35.48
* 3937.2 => 13.12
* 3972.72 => 15.46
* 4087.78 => 43.05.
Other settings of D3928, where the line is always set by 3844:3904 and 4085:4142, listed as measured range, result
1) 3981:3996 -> -2.6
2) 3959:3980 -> 6.8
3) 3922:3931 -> 2.9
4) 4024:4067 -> -3.5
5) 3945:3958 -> 0.1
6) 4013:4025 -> -3.1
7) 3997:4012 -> -3.7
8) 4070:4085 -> -0.4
